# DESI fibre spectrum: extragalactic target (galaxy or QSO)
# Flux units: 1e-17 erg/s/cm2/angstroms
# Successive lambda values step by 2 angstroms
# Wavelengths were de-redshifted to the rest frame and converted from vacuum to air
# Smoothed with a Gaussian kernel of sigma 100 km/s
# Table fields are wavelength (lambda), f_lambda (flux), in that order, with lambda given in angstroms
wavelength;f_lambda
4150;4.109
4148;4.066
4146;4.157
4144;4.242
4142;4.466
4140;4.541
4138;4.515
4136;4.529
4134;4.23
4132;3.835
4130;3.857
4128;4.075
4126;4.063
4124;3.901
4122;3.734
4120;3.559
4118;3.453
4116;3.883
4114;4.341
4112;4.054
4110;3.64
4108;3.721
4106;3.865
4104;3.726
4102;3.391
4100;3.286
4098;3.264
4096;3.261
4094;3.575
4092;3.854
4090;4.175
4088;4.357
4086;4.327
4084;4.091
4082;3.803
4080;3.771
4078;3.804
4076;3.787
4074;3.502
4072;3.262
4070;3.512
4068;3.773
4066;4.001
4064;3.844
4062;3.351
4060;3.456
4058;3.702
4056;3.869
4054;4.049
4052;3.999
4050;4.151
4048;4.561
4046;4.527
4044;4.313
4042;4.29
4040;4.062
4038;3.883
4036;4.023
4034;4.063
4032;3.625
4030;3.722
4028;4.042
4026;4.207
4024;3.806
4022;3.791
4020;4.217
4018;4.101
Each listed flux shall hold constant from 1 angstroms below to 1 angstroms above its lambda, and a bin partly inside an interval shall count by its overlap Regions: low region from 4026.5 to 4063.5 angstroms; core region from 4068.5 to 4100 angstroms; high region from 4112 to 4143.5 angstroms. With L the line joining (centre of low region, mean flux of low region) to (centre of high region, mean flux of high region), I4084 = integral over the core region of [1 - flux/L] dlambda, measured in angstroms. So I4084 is 2.21 angstroms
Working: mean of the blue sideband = 3.98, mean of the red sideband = 4.07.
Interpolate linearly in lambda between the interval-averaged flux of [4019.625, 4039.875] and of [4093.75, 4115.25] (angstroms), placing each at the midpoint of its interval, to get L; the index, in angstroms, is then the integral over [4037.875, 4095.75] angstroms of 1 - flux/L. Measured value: -1.8 angstroms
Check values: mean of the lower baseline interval 3.93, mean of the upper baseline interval 3.65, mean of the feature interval 3.91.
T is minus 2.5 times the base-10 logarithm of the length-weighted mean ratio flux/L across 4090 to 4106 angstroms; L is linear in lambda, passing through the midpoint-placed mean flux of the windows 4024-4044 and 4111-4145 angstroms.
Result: 0.14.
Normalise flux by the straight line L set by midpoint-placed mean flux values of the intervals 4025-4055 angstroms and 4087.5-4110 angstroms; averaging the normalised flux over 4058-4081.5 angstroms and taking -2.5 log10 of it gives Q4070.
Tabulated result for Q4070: 0.07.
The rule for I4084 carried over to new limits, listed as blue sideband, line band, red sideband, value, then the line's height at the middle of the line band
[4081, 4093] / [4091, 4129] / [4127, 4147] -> 4.1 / 4.17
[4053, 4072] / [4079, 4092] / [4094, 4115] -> -1.4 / 3.68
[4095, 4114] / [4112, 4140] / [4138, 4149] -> -0.1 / 4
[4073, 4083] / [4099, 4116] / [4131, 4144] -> 1.2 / 4.04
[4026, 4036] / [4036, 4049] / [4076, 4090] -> -1.0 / 3.94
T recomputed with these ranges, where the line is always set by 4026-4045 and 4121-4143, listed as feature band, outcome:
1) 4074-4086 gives 0.06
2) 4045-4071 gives 0.04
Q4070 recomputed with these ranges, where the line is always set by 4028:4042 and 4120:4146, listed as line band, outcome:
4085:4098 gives 0.05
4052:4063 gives 0.08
